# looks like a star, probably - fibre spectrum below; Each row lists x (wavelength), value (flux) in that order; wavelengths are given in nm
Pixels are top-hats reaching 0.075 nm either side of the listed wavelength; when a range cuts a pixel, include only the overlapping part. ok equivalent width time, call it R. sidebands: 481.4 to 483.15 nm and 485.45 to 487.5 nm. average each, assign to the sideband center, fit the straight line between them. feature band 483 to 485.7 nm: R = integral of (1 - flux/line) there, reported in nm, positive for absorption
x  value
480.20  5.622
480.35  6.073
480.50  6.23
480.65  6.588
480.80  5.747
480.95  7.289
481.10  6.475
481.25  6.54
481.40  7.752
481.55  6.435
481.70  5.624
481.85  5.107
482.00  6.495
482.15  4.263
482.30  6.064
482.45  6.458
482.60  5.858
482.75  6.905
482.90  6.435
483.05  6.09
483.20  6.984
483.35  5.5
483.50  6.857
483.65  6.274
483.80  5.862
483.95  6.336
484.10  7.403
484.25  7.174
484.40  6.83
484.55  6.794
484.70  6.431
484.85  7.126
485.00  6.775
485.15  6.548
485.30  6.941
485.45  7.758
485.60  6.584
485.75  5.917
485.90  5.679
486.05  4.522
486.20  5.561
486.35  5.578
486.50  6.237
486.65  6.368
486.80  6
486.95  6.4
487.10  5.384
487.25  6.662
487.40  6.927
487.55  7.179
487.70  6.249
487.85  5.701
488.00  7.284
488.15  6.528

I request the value -0.27 nm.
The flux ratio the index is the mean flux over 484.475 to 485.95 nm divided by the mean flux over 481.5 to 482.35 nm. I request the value 1.18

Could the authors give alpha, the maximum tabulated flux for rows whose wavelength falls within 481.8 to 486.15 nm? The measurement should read 7.758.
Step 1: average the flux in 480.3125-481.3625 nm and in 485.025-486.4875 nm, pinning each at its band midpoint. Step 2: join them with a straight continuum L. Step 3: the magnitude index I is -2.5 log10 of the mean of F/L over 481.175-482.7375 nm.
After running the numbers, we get 0.05 mag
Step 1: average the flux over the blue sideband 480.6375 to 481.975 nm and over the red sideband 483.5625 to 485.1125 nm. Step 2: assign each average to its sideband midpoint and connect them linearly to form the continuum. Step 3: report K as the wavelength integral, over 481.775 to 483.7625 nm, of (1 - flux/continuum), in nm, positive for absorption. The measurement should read 0.14 nm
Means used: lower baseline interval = 6.39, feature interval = 6.09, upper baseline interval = 6.7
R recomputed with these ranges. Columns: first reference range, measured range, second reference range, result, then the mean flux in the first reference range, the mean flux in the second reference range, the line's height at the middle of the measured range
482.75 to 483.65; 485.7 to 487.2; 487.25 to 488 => 0.18 nm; 6.41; 6.61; 6.55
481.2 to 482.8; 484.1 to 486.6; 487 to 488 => -0.05 nm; 6.12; 6.42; 6.3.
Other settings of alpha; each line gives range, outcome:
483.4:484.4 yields 7.403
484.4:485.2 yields 7.126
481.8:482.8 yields 6.905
